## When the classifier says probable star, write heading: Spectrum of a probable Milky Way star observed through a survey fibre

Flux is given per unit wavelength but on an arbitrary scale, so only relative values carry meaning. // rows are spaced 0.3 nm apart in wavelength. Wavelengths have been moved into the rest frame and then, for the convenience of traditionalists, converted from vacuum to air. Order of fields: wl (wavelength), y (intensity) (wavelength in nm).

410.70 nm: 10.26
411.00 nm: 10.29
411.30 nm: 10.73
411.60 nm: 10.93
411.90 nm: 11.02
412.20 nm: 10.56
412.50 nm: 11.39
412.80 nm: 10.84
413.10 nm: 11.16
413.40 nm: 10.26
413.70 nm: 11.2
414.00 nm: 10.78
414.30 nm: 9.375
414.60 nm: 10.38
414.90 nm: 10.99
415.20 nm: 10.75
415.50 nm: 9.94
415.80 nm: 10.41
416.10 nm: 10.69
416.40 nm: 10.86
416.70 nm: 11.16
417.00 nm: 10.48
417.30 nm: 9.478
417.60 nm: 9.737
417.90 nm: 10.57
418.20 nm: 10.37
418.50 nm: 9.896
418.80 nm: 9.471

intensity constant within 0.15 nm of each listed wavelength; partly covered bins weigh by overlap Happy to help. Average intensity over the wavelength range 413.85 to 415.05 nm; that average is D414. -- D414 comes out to 10.4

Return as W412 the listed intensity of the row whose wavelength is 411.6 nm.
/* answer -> 10.93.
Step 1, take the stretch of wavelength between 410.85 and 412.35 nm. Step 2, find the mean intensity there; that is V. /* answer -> 10.7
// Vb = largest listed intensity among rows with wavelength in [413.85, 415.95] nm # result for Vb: 10.99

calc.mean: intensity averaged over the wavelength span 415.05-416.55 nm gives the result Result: 10.5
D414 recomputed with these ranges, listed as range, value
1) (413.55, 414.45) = 10.5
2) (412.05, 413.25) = 11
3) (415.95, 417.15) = 10.8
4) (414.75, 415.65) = 10.6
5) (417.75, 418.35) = 10.5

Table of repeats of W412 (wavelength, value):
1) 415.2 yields 10.75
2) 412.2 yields 10.56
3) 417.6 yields 9.737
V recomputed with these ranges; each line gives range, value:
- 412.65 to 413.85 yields 10.9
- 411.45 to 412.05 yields 11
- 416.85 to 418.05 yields 10.1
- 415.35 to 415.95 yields 10.2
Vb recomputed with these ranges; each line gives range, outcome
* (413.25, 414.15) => 11.2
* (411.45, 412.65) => 11.39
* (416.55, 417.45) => 11.16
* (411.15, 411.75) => 10.93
